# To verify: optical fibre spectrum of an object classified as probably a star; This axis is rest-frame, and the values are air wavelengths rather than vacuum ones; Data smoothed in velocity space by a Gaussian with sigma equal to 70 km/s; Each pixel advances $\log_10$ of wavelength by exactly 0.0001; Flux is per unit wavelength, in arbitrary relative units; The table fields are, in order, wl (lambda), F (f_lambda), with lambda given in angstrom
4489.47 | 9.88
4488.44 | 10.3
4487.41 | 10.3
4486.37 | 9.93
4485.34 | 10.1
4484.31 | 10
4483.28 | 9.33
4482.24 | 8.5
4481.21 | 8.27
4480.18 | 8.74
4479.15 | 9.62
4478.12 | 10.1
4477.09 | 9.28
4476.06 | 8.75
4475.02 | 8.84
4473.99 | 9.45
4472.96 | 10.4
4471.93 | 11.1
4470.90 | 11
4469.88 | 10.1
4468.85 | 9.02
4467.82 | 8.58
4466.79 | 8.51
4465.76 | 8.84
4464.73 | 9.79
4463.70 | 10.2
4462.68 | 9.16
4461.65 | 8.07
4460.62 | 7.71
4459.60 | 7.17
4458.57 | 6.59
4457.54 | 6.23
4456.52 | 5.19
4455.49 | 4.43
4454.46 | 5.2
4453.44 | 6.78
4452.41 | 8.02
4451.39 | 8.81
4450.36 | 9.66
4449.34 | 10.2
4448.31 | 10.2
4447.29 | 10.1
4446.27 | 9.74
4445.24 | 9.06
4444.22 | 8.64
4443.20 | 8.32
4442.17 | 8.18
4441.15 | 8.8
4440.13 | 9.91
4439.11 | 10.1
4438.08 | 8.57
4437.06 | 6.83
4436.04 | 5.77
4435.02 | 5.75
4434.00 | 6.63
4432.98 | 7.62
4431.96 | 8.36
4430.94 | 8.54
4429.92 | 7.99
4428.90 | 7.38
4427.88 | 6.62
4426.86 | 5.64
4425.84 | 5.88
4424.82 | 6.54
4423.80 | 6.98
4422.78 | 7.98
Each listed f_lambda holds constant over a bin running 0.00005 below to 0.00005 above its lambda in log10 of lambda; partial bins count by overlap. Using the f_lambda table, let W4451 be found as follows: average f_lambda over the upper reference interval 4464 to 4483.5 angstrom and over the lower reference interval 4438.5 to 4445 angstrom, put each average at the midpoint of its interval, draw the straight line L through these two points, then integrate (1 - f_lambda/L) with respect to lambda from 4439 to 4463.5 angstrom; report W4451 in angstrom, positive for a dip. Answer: 2.49 angstrom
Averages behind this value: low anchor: 8.99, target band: 8.17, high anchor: 9.39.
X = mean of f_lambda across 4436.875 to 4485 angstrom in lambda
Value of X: 8.74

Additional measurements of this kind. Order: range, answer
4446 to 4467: 8.1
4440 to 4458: 8.16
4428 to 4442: 7.84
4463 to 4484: 9.42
